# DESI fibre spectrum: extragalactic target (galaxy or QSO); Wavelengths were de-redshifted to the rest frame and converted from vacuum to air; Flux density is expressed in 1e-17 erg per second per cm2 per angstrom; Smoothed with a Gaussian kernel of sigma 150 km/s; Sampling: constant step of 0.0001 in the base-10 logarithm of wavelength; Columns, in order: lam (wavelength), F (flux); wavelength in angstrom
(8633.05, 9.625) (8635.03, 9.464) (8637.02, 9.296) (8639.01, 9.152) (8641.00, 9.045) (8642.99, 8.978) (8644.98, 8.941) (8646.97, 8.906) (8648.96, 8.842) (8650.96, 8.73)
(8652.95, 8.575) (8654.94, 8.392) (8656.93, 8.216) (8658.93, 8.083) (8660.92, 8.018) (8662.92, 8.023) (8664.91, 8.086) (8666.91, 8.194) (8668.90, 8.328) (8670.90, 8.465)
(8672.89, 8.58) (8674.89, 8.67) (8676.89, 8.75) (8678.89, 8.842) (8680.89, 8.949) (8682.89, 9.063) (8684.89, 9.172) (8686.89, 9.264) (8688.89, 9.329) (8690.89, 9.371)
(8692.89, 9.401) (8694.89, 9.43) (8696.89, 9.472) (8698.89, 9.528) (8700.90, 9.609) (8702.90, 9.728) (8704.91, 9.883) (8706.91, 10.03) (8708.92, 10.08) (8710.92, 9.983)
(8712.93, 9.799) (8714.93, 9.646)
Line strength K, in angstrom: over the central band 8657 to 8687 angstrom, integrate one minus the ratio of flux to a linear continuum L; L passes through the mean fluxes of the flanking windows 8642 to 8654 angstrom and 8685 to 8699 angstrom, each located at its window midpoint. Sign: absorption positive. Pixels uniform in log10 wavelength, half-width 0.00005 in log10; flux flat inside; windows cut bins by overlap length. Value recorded 2.0 angstrom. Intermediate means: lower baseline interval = 8.83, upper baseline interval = 9.38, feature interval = 8.53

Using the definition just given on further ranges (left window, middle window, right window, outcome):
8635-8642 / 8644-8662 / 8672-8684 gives 1.1 angstrom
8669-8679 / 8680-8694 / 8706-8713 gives -0.2 angstrom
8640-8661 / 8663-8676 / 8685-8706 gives 0.9 angstrom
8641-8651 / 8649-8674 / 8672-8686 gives 1.6 angstrom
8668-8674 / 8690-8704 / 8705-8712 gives 0.0 angstrom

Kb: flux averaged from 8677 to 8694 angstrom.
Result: 9.15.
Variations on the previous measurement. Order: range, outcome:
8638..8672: 8.53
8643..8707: 8.89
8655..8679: 8.34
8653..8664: 8.18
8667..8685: 8.71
